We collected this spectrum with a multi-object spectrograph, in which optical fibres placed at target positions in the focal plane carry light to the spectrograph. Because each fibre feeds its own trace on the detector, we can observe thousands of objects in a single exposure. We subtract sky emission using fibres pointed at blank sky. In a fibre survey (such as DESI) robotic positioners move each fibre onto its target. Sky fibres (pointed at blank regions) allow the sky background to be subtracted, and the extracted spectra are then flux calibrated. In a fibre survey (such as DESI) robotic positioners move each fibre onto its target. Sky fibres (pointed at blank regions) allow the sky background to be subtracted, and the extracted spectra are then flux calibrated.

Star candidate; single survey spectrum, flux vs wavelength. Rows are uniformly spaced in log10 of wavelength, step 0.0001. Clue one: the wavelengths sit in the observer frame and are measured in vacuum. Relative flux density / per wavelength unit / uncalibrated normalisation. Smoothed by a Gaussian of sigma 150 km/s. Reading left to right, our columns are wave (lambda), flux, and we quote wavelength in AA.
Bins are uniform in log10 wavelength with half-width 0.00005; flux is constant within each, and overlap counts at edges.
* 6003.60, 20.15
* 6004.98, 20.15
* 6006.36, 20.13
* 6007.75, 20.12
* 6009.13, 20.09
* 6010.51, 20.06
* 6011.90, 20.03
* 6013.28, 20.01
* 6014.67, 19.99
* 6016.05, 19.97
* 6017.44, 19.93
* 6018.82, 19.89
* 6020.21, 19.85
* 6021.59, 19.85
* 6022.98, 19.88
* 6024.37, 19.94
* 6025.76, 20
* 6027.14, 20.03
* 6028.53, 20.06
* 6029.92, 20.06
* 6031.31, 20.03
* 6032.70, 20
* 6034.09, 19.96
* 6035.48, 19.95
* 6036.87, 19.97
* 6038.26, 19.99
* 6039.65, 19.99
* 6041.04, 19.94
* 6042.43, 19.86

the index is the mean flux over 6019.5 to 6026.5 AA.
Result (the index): 19.9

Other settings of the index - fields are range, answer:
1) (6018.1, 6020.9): 19.9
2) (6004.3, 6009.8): 20.1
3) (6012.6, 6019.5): 20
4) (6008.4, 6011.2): 20.1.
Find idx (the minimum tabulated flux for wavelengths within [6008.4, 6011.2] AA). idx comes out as 20.06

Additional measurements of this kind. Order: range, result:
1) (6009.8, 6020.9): 19.85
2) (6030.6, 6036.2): 19.95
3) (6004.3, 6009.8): 20.09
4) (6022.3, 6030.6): 19.88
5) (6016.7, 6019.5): 19.89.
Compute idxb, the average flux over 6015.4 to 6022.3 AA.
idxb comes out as 19.9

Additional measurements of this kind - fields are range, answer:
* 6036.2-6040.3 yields 20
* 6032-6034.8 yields 20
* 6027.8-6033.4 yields 20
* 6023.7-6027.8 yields 20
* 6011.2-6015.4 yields 20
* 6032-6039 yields 20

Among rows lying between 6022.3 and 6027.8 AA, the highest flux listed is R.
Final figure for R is 20.03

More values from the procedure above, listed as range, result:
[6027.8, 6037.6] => 20.06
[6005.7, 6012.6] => 20.13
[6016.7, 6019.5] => 19.93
